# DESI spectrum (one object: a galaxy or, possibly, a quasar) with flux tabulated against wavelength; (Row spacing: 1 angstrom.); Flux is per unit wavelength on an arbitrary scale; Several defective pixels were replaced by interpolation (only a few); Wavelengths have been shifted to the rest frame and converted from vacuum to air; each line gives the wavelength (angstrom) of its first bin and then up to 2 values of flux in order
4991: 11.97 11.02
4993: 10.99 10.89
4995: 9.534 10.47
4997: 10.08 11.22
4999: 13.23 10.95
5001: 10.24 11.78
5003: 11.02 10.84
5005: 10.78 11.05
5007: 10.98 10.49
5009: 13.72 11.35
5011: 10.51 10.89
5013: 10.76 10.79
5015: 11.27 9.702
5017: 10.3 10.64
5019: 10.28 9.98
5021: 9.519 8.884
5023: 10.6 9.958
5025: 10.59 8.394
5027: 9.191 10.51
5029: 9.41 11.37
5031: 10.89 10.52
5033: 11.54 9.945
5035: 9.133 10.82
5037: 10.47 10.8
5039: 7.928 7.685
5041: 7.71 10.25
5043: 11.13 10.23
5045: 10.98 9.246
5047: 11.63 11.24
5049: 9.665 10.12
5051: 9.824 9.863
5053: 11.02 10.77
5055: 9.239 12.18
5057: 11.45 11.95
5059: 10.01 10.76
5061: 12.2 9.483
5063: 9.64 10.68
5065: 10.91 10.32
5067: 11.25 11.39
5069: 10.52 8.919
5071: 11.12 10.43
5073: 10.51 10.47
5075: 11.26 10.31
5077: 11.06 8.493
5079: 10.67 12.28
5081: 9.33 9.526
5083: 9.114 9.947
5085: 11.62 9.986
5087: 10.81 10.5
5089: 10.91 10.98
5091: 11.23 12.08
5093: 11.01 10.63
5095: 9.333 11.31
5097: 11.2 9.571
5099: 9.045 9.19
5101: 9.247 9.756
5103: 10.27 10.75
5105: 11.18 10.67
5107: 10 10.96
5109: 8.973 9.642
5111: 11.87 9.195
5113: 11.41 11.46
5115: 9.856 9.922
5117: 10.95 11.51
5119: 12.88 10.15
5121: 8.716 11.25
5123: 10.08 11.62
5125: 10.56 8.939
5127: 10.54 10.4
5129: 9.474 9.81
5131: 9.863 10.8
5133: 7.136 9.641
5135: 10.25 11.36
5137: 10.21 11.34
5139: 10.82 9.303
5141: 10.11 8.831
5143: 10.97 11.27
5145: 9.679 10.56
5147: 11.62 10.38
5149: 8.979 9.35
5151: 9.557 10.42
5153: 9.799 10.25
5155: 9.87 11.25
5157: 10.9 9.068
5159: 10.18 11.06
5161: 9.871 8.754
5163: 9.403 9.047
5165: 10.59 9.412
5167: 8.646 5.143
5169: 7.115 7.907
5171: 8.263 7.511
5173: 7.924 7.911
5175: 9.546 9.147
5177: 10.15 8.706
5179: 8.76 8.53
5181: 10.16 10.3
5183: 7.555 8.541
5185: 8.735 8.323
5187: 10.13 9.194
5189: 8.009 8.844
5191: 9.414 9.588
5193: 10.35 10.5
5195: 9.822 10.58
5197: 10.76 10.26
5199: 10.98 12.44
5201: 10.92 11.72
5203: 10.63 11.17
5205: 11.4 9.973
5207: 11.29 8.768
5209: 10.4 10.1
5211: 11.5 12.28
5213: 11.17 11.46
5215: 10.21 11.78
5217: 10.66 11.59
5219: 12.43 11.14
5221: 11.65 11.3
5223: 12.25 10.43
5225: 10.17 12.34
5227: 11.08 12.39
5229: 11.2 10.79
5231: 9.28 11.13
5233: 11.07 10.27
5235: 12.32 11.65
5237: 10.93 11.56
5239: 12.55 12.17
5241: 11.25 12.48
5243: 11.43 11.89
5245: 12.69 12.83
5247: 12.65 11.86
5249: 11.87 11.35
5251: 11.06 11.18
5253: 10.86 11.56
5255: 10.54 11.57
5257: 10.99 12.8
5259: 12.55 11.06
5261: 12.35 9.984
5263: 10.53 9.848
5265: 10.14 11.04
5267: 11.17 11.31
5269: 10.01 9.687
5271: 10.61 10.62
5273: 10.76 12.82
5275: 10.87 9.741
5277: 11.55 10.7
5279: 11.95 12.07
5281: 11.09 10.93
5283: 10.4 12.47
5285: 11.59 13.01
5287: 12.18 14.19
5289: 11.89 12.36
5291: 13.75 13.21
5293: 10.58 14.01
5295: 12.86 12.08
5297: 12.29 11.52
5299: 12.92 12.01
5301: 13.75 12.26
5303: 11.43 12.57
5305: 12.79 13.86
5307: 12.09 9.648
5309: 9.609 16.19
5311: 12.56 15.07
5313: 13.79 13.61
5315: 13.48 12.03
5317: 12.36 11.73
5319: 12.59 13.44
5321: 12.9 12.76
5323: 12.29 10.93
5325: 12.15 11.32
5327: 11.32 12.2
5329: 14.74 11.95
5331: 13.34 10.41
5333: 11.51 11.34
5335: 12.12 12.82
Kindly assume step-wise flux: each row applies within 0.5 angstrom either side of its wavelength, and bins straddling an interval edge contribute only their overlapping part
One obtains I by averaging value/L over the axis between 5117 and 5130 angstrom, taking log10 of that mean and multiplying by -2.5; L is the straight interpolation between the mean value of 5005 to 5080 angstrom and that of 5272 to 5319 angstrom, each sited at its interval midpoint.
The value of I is 0.05 mag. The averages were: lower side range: 10.4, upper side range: 12.3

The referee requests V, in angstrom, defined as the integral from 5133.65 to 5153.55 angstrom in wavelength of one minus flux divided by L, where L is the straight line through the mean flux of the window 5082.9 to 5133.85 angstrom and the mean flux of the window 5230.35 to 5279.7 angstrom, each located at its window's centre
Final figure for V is 0.7 angstrom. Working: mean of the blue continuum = 10.4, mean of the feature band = 10.2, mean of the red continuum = 11.3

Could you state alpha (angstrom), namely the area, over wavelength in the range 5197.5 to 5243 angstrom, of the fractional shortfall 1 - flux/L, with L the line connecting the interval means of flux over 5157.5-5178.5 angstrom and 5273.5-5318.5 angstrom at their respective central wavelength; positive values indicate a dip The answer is -4.3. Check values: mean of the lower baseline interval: 8.83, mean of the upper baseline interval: 12.3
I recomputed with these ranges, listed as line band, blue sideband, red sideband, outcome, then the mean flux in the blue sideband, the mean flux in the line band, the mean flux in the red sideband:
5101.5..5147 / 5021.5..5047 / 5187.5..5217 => -0.01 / 9.96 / 10.3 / 10.5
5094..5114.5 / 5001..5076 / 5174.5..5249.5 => 0.03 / 10.5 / 10.3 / 10.7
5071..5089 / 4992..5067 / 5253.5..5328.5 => 0.04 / 10.5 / 10.4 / 11.9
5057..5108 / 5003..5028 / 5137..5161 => -0.01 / 10.5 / 10.5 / 10.2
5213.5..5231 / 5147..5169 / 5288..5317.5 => -0.03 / 9.6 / 11.3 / 12.7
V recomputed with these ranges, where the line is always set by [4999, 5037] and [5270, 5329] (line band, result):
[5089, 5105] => 0.9 angstrom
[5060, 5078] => 0.5 angstrom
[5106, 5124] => 0.9 angstrom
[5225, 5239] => 0.7 angstrom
